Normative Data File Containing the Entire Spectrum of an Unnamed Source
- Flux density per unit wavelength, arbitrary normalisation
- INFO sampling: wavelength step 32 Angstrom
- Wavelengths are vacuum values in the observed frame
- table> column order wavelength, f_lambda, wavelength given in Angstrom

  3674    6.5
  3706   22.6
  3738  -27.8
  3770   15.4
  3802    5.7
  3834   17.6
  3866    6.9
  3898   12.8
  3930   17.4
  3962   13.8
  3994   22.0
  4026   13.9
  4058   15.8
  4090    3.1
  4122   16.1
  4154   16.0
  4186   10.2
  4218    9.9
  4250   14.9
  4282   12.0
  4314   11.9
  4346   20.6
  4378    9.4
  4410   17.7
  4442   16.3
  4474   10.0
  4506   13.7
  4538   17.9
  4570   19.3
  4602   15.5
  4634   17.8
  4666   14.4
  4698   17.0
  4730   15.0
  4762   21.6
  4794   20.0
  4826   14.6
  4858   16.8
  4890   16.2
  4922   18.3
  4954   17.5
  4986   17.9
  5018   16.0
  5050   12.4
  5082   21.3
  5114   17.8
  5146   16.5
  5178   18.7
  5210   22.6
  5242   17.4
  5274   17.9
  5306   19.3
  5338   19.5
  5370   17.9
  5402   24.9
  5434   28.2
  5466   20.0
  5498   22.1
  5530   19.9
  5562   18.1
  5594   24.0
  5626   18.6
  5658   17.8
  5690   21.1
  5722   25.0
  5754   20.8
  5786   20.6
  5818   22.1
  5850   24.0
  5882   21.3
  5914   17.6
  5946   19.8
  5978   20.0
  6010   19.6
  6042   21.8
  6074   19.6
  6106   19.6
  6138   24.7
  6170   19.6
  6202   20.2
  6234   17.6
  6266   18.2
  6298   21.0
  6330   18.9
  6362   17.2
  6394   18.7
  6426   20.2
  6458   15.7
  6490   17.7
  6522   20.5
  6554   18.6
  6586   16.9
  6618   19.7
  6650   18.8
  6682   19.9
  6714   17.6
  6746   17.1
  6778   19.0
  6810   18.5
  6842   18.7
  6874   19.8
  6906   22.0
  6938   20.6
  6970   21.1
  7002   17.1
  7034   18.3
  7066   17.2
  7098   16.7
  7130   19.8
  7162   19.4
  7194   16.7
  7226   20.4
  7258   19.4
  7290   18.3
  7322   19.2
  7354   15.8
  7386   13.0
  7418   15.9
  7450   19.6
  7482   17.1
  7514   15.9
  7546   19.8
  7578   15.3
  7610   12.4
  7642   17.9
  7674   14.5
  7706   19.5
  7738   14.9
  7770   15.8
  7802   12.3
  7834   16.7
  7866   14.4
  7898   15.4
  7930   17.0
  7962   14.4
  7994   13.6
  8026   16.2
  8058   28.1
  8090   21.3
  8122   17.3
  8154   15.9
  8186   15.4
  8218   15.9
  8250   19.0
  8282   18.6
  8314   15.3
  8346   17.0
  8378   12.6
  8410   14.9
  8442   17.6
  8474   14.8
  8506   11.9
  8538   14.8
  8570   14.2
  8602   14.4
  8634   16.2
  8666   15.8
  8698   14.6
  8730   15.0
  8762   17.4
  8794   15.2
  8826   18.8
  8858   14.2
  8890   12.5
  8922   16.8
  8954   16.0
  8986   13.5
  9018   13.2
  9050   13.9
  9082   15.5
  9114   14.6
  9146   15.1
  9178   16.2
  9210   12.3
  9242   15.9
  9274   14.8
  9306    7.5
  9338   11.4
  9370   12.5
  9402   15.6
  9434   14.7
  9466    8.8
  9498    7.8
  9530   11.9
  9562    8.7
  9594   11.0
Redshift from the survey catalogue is 0.23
